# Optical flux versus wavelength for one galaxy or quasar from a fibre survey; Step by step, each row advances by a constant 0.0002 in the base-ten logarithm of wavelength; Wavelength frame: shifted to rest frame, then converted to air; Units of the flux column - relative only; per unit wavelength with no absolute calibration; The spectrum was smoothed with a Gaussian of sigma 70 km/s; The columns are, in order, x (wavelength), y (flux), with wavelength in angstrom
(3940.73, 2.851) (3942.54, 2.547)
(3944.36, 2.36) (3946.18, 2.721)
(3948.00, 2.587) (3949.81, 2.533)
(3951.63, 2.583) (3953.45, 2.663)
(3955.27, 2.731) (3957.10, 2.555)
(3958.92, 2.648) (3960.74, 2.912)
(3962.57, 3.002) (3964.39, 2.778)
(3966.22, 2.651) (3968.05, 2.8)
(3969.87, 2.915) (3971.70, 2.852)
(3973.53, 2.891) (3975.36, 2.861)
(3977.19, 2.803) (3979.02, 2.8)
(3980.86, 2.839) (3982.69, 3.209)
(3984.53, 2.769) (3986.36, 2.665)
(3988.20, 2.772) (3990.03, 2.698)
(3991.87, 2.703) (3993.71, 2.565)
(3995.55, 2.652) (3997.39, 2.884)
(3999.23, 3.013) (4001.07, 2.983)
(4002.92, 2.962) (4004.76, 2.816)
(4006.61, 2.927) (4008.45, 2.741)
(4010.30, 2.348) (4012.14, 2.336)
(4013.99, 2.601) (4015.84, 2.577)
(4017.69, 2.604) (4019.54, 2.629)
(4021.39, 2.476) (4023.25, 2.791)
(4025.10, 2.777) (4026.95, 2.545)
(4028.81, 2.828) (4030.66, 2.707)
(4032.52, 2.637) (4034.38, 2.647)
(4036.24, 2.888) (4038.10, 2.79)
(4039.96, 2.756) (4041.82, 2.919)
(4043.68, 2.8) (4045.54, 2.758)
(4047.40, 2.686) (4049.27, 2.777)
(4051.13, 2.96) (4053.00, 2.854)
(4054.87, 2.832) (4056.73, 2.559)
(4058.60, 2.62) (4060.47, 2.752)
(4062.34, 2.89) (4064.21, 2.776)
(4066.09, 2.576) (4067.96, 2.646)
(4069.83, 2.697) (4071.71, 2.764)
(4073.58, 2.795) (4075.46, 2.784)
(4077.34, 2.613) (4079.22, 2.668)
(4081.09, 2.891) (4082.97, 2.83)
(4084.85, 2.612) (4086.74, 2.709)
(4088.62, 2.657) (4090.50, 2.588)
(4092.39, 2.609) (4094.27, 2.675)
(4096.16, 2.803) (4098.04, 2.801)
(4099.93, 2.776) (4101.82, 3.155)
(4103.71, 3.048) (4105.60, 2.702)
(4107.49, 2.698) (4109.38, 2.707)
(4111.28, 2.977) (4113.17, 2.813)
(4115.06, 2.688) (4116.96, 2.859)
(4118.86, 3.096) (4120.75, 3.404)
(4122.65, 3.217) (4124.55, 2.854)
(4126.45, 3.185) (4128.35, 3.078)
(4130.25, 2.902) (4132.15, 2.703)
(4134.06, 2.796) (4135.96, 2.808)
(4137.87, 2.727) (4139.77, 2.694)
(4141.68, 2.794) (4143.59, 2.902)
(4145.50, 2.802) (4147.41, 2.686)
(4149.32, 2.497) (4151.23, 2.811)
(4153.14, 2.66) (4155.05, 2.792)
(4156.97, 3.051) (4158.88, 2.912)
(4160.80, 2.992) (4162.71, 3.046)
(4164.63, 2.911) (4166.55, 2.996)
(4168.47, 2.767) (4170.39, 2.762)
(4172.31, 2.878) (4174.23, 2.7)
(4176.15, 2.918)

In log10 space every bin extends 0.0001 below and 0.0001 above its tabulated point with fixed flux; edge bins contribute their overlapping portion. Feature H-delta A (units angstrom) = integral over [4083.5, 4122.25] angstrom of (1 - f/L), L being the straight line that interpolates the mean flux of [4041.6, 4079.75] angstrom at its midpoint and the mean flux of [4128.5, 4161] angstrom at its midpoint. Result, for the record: -0.7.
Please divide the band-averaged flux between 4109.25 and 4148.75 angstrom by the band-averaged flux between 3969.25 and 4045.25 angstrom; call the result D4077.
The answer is 1.0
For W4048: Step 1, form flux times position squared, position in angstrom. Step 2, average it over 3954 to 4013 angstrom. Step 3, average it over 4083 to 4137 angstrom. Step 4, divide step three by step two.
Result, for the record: 1.09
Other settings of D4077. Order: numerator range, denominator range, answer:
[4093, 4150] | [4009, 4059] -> 1.06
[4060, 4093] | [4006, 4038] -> 1.02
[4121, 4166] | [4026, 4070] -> 1.05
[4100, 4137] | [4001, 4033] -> 1.09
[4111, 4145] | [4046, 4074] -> 1.06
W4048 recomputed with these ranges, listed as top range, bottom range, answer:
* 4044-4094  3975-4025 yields 1.03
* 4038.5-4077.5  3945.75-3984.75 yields 1.04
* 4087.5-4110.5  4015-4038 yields 1.07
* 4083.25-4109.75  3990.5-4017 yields 1.06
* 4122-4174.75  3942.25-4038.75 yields 1.13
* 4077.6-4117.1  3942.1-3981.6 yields 1.09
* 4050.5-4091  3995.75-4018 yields 1.03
